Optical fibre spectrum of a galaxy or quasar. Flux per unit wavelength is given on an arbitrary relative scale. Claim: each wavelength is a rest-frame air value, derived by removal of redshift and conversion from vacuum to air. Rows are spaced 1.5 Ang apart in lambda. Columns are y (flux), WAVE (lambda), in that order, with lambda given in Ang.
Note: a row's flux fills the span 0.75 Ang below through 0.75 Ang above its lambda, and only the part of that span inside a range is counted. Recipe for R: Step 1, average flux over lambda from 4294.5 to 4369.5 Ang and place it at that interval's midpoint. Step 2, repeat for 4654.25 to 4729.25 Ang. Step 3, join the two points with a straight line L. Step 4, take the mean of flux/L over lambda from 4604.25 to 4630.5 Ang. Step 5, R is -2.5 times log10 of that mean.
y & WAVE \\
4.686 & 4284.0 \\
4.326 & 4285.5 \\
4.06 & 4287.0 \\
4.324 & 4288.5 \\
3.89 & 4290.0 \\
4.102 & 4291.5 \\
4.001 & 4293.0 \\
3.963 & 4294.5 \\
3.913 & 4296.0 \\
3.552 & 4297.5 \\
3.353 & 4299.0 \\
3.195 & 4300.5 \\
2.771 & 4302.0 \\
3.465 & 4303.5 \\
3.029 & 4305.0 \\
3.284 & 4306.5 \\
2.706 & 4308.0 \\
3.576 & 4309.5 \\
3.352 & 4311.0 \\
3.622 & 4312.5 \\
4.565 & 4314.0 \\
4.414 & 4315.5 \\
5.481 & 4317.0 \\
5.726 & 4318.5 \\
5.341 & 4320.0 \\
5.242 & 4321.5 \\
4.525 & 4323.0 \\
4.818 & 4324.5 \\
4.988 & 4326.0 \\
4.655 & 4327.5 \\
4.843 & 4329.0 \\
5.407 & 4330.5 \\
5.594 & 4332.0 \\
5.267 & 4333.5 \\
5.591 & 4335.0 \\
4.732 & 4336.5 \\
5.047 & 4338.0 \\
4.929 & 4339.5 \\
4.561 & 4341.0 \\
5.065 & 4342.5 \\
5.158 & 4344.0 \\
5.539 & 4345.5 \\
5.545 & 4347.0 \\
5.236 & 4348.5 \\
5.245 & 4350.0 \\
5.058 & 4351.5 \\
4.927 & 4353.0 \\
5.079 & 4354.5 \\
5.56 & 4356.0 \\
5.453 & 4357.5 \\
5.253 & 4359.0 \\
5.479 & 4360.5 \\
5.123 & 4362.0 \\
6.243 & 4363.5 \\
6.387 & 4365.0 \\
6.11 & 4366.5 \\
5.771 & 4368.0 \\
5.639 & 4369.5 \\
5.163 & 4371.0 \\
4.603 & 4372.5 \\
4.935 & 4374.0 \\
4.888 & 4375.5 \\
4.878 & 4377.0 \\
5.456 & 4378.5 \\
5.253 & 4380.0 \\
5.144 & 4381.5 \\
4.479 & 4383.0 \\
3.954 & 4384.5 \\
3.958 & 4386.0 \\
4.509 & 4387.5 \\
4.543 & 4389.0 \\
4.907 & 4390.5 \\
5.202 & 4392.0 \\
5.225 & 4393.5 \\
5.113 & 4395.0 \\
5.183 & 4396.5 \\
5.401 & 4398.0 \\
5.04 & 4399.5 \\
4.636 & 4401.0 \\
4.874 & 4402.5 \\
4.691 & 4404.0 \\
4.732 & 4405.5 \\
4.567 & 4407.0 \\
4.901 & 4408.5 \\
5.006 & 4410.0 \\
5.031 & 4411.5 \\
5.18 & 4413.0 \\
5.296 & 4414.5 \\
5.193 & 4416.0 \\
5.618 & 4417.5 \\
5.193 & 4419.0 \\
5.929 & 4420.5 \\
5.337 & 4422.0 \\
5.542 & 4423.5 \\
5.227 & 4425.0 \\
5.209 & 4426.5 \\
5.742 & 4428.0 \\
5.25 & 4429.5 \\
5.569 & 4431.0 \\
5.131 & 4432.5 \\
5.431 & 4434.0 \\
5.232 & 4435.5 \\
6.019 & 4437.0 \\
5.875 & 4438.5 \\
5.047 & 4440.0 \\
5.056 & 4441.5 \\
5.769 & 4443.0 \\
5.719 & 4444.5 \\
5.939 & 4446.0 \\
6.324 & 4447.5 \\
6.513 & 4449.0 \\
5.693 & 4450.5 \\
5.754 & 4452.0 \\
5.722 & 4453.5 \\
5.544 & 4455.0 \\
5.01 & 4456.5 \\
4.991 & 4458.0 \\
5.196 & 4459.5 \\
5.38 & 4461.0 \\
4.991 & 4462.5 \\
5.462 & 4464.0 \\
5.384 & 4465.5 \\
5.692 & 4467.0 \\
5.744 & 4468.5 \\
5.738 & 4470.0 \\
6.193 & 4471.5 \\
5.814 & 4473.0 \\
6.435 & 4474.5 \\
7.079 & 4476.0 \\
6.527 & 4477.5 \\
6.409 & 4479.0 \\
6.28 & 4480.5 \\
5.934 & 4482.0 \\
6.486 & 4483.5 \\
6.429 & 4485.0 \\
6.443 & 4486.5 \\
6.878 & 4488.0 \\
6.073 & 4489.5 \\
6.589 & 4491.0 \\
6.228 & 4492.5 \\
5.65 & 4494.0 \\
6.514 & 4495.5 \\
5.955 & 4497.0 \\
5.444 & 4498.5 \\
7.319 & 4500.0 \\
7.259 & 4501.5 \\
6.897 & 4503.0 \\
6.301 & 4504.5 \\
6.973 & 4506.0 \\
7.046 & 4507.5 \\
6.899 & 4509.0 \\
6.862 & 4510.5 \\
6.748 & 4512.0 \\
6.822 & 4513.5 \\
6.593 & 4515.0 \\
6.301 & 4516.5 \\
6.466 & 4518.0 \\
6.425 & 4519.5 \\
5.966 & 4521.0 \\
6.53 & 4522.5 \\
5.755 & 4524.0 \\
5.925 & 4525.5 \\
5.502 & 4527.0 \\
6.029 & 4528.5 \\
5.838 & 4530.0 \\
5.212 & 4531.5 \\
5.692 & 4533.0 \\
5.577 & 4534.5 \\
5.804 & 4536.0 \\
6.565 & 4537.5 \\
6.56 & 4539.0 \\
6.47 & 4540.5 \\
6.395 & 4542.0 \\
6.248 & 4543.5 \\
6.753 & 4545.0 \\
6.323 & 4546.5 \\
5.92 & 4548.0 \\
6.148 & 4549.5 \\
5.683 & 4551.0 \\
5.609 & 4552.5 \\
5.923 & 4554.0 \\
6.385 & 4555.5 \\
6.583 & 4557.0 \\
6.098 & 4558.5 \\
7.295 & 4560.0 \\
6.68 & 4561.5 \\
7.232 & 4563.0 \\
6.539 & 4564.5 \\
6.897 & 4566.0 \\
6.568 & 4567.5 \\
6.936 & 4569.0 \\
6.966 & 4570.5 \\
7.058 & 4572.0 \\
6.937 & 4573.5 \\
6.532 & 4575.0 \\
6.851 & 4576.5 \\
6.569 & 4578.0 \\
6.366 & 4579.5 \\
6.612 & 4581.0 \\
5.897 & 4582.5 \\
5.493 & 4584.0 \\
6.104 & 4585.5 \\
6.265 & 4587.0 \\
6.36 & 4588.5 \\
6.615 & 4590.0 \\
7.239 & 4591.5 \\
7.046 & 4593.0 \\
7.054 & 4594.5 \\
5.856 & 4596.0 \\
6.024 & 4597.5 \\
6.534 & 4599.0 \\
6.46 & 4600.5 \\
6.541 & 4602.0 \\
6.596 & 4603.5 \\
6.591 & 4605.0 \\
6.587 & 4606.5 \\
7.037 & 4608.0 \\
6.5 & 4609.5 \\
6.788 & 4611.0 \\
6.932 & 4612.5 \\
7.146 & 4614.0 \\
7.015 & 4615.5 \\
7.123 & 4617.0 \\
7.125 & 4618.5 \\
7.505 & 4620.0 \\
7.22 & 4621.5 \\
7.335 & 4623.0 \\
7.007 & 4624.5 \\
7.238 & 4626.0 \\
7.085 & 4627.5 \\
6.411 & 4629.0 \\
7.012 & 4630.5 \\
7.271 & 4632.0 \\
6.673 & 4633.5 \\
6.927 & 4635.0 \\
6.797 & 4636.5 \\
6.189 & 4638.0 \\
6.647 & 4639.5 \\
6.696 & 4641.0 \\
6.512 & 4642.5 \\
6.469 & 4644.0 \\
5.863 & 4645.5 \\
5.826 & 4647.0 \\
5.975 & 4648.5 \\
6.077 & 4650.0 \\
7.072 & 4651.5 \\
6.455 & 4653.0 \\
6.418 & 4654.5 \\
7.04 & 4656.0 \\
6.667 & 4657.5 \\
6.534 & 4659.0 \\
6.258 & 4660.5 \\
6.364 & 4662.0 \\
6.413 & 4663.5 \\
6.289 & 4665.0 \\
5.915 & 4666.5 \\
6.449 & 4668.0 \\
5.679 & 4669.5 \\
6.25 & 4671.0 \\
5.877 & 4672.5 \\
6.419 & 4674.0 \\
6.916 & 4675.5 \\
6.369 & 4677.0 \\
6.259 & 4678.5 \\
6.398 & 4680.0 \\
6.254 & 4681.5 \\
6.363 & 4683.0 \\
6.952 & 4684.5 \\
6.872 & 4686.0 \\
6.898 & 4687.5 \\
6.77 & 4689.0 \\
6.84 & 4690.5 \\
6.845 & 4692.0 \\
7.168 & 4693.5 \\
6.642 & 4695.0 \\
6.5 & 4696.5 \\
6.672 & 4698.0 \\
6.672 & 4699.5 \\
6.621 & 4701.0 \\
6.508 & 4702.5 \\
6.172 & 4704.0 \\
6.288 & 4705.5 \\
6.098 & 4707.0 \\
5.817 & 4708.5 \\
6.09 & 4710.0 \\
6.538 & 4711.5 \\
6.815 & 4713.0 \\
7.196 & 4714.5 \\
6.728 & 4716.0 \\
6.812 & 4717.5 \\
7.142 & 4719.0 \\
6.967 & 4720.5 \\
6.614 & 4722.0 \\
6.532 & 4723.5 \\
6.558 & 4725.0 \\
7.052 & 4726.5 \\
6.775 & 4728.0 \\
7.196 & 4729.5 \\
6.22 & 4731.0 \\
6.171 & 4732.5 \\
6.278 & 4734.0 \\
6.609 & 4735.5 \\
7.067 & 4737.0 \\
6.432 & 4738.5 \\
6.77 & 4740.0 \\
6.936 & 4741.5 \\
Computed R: -0.13 mag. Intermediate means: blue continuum 4.77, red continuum 6.55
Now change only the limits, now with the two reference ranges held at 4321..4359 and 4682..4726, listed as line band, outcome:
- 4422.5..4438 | 0.012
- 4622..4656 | -0.046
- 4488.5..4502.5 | -0.104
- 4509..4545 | -0.055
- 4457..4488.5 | -0.052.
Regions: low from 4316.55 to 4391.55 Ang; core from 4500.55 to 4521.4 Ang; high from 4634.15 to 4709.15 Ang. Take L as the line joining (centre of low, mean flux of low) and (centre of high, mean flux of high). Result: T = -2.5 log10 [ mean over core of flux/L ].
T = -0.16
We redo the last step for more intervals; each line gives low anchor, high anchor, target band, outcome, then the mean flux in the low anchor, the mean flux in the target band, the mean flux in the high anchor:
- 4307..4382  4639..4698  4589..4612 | -0.08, 5.06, 6.63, 6.47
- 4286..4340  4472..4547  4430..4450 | -0.01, 4.31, 5.66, 6.34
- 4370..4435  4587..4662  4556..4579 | -0.08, 5.05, 6.77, 6.69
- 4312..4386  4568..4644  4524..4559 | 0.05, 5.14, 6.05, 6.72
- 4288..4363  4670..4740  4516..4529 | -0.09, 4.6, 6.1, 6.59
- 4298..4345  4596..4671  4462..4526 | -0.12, 4.46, 6.32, 6.63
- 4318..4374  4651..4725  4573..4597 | -0.06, 5.26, 6.48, 6.54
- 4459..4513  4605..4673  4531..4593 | 0.01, 6.26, 6.4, 6.64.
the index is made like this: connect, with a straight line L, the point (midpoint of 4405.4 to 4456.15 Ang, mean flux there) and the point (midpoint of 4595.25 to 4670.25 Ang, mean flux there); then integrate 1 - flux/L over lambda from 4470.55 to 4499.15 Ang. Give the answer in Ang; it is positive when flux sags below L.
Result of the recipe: -2.6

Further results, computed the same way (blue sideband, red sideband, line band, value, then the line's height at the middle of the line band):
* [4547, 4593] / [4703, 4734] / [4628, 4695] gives 0.3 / 6.54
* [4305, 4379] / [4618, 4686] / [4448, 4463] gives 0.2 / 5.57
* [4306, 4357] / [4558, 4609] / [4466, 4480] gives -0.8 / 5.84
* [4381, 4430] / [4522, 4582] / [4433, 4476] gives -1.5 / 5.46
